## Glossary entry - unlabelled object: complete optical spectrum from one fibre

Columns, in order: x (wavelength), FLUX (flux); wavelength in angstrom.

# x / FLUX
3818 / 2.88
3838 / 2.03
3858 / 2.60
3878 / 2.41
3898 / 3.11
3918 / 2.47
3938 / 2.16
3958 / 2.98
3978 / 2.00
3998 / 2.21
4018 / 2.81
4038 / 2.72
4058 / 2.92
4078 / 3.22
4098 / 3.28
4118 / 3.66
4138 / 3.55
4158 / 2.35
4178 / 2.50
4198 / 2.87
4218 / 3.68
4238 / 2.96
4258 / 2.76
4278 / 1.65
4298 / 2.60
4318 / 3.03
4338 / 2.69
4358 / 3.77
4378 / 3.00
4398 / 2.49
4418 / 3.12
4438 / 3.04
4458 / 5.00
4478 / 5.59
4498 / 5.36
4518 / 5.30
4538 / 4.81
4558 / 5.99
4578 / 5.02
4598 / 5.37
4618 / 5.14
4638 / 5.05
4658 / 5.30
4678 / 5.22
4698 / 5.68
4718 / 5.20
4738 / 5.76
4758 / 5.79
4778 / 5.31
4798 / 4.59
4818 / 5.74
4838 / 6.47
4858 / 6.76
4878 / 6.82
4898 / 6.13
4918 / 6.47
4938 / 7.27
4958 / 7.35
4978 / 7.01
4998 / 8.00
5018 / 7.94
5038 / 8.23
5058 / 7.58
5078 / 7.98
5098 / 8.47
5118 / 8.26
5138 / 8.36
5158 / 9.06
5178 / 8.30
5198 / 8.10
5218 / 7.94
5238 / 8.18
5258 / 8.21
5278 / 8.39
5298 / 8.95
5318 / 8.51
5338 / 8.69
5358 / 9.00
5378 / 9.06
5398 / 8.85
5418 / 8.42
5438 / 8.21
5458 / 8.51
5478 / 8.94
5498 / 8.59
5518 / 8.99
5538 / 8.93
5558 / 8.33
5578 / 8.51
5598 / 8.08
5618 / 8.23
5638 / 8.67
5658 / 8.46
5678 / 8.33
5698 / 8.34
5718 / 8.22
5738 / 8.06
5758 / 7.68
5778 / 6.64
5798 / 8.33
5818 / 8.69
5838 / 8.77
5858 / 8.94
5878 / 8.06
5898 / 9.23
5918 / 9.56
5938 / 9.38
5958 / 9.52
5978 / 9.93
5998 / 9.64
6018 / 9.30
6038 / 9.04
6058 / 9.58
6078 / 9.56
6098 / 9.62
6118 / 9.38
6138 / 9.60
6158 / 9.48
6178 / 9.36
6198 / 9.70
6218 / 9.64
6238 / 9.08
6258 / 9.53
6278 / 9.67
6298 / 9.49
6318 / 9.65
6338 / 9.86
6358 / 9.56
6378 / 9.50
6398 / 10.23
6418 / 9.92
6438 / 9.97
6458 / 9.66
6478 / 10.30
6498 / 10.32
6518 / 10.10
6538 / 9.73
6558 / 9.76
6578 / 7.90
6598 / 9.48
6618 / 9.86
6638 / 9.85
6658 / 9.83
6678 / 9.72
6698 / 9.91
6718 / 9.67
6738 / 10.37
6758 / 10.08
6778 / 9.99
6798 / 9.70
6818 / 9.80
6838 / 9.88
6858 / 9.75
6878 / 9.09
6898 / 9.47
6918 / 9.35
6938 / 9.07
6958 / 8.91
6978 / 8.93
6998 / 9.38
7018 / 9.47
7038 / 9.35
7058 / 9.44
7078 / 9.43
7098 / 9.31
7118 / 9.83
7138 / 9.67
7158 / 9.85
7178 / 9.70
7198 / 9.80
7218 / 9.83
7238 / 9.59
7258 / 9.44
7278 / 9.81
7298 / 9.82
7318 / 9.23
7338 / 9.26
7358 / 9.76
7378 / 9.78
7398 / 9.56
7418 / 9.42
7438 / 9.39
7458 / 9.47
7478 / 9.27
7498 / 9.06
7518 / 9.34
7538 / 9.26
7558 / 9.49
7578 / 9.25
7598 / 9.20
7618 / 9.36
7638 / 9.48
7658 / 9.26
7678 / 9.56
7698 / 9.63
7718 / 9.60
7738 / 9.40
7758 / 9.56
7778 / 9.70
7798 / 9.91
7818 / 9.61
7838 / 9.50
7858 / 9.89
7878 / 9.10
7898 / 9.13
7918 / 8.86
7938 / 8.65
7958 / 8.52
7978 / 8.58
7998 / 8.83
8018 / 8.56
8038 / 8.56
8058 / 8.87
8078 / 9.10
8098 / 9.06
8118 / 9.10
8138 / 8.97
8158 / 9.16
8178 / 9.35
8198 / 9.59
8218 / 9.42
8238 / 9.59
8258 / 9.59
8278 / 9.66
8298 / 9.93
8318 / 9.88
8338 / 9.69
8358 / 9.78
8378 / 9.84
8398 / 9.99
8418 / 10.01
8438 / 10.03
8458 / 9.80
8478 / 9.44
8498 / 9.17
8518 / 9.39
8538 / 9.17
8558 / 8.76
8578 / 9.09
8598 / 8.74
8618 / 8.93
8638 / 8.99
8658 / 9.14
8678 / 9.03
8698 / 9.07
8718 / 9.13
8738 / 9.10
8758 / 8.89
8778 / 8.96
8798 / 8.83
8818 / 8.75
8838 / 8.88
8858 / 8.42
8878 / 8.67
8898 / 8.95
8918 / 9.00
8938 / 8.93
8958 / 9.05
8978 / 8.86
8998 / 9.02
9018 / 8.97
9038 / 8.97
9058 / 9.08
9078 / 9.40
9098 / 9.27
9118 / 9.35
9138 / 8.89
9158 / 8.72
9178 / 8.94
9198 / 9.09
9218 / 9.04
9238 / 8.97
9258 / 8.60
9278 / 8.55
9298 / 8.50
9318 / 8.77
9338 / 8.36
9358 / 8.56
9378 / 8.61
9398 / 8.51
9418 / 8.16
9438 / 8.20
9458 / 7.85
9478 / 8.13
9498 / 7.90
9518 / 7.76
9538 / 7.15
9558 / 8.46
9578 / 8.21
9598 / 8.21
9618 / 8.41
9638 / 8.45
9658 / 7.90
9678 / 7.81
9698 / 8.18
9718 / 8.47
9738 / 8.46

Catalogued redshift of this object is 0.116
